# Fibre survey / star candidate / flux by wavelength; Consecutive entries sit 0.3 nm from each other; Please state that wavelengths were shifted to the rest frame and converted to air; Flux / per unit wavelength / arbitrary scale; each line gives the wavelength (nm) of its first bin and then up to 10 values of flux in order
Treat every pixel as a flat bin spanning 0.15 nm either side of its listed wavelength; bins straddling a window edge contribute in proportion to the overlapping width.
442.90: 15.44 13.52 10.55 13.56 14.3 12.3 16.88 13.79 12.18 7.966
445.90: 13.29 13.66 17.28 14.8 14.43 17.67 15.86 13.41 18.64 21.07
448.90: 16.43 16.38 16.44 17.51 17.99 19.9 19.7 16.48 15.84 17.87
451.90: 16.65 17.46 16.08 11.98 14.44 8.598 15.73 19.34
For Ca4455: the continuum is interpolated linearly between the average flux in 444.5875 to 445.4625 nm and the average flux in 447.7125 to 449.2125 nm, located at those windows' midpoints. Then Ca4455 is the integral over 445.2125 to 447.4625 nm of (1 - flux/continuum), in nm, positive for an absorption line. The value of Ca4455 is 0.22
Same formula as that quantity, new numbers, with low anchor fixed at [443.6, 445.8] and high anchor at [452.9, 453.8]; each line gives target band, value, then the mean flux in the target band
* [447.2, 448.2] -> -0.22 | 15.7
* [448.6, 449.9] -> -0.44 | 17.2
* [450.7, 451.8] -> -0.38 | 17.1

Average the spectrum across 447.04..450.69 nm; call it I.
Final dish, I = 17.3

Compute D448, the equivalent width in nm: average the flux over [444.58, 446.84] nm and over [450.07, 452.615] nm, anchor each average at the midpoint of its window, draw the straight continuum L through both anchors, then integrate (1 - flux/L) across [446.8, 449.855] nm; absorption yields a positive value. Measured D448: -0.24 nm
